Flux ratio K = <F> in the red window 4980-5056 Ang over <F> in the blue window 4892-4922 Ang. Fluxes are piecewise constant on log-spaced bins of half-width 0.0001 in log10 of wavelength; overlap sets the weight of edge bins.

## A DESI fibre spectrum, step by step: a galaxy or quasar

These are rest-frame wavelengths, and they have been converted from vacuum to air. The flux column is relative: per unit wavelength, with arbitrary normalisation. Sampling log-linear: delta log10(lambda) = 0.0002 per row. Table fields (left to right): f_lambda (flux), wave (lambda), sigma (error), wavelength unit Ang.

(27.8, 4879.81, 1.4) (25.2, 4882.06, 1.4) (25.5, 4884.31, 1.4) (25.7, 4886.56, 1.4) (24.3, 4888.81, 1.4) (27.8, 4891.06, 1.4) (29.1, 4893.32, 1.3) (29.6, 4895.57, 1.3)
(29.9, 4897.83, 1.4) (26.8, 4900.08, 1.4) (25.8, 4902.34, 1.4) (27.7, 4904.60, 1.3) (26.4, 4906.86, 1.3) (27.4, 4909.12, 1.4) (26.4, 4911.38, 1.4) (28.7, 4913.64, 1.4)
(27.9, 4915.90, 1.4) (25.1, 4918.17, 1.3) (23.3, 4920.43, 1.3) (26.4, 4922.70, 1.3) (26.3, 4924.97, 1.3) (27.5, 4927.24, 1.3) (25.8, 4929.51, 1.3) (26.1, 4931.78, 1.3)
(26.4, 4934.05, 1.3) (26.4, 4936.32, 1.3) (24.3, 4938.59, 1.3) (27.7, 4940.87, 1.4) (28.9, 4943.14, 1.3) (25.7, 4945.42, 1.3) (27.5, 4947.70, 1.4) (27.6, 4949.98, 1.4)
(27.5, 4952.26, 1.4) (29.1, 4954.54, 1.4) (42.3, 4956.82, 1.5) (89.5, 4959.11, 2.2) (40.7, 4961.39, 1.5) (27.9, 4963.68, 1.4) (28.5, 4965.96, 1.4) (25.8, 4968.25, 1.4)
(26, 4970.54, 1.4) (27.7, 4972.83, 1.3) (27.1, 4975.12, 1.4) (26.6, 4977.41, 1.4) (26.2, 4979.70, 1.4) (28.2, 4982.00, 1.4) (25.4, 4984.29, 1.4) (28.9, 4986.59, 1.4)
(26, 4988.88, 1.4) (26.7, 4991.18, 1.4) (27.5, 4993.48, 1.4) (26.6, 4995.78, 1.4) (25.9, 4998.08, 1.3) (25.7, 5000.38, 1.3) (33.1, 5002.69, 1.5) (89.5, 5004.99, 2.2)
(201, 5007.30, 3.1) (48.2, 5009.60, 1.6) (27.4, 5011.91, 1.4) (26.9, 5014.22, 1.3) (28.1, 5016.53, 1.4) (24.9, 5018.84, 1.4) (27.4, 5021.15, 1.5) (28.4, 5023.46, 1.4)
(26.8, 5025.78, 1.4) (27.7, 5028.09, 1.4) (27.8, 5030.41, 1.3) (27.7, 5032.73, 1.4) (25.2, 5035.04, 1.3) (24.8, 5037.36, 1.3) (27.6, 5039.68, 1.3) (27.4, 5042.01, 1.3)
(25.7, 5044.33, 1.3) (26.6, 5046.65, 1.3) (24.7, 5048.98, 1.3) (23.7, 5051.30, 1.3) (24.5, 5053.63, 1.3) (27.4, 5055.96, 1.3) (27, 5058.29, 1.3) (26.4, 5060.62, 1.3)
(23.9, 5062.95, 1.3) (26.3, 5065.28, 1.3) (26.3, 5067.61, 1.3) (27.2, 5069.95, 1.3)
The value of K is 1.3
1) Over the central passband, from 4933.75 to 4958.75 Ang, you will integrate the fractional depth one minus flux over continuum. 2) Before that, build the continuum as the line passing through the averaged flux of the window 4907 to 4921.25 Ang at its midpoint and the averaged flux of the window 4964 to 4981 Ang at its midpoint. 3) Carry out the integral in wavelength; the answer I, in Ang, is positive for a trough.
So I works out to -3.5 Ang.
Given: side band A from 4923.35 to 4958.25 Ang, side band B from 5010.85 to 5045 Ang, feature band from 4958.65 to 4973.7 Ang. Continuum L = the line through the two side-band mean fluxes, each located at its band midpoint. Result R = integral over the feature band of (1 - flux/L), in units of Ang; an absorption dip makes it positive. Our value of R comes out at -4.2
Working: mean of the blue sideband 28.4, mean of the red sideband 26.9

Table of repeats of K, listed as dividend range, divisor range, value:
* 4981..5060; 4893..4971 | 1.16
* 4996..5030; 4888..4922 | 1.66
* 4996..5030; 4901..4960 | 1.52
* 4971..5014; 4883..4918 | 1.51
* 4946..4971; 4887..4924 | 1.32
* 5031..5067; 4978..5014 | 0.59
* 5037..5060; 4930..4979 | 0.83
